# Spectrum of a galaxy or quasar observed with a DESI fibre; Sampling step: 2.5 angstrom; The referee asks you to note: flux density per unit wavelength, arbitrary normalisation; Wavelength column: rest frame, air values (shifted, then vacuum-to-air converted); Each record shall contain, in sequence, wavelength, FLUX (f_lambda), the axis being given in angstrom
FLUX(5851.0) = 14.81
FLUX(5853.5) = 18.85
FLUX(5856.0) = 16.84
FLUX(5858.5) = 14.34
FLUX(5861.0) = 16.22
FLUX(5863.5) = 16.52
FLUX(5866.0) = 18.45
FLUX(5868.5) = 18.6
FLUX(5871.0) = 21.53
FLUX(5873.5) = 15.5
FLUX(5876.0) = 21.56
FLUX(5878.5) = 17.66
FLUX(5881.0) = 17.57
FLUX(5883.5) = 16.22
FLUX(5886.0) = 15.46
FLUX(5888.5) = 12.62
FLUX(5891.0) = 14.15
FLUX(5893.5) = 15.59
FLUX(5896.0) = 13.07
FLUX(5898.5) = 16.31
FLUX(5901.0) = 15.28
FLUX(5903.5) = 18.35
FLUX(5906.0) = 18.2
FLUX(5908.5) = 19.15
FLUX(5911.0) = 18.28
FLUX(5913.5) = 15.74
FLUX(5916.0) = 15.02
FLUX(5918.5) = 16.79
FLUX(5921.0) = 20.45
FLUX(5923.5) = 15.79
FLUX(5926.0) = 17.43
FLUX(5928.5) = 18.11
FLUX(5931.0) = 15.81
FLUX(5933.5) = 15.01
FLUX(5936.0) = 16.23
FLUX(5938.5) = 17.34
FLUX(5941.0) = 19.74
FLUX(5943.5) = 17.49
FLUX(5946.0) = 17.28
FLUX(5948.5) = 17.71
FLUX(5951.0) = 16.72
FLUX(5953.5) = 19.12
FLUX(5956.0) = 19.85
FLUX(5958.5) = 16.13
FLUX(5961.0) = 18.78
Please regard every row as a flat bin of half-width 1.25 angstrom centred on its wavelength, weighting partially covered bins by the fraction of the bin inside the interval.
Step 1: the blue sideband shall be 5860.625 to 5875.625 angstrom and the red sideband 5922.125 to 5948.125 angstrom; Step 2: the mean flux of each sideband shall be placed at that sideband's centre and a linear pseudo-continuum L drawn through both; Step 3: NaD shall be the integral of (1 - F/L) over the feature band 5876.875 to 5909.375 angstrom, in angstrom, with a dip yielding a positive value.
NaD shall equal 2.87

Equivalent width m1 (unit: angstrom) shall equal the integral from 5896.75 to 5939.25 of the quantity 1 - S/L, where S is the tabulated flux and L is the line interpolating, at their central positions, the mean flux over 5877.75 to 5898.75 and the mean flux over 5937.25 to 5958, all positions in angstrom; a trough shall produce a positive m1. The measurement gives -0.7 angstrom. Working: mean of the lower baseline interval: 15.3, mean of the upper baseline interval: 18.1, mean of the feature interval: 17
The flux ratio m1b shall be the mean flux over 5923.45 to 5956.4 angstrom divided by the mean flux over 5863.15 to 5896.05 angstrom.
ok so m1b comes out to 1.03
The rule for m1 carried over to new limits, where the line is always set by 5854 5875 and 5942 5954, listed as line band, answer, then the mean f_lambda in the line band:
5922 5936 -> 0.9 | 16.5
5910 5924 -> 0.4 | 17.1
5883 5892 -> 1.5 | 14.5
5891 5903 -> 1.6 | 15.2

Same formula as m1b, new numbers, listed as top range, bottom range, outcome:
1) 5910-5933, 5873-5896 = 1.05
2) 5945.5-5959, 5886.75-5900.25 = 1.24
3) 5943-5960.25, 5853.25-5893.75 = 1.05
